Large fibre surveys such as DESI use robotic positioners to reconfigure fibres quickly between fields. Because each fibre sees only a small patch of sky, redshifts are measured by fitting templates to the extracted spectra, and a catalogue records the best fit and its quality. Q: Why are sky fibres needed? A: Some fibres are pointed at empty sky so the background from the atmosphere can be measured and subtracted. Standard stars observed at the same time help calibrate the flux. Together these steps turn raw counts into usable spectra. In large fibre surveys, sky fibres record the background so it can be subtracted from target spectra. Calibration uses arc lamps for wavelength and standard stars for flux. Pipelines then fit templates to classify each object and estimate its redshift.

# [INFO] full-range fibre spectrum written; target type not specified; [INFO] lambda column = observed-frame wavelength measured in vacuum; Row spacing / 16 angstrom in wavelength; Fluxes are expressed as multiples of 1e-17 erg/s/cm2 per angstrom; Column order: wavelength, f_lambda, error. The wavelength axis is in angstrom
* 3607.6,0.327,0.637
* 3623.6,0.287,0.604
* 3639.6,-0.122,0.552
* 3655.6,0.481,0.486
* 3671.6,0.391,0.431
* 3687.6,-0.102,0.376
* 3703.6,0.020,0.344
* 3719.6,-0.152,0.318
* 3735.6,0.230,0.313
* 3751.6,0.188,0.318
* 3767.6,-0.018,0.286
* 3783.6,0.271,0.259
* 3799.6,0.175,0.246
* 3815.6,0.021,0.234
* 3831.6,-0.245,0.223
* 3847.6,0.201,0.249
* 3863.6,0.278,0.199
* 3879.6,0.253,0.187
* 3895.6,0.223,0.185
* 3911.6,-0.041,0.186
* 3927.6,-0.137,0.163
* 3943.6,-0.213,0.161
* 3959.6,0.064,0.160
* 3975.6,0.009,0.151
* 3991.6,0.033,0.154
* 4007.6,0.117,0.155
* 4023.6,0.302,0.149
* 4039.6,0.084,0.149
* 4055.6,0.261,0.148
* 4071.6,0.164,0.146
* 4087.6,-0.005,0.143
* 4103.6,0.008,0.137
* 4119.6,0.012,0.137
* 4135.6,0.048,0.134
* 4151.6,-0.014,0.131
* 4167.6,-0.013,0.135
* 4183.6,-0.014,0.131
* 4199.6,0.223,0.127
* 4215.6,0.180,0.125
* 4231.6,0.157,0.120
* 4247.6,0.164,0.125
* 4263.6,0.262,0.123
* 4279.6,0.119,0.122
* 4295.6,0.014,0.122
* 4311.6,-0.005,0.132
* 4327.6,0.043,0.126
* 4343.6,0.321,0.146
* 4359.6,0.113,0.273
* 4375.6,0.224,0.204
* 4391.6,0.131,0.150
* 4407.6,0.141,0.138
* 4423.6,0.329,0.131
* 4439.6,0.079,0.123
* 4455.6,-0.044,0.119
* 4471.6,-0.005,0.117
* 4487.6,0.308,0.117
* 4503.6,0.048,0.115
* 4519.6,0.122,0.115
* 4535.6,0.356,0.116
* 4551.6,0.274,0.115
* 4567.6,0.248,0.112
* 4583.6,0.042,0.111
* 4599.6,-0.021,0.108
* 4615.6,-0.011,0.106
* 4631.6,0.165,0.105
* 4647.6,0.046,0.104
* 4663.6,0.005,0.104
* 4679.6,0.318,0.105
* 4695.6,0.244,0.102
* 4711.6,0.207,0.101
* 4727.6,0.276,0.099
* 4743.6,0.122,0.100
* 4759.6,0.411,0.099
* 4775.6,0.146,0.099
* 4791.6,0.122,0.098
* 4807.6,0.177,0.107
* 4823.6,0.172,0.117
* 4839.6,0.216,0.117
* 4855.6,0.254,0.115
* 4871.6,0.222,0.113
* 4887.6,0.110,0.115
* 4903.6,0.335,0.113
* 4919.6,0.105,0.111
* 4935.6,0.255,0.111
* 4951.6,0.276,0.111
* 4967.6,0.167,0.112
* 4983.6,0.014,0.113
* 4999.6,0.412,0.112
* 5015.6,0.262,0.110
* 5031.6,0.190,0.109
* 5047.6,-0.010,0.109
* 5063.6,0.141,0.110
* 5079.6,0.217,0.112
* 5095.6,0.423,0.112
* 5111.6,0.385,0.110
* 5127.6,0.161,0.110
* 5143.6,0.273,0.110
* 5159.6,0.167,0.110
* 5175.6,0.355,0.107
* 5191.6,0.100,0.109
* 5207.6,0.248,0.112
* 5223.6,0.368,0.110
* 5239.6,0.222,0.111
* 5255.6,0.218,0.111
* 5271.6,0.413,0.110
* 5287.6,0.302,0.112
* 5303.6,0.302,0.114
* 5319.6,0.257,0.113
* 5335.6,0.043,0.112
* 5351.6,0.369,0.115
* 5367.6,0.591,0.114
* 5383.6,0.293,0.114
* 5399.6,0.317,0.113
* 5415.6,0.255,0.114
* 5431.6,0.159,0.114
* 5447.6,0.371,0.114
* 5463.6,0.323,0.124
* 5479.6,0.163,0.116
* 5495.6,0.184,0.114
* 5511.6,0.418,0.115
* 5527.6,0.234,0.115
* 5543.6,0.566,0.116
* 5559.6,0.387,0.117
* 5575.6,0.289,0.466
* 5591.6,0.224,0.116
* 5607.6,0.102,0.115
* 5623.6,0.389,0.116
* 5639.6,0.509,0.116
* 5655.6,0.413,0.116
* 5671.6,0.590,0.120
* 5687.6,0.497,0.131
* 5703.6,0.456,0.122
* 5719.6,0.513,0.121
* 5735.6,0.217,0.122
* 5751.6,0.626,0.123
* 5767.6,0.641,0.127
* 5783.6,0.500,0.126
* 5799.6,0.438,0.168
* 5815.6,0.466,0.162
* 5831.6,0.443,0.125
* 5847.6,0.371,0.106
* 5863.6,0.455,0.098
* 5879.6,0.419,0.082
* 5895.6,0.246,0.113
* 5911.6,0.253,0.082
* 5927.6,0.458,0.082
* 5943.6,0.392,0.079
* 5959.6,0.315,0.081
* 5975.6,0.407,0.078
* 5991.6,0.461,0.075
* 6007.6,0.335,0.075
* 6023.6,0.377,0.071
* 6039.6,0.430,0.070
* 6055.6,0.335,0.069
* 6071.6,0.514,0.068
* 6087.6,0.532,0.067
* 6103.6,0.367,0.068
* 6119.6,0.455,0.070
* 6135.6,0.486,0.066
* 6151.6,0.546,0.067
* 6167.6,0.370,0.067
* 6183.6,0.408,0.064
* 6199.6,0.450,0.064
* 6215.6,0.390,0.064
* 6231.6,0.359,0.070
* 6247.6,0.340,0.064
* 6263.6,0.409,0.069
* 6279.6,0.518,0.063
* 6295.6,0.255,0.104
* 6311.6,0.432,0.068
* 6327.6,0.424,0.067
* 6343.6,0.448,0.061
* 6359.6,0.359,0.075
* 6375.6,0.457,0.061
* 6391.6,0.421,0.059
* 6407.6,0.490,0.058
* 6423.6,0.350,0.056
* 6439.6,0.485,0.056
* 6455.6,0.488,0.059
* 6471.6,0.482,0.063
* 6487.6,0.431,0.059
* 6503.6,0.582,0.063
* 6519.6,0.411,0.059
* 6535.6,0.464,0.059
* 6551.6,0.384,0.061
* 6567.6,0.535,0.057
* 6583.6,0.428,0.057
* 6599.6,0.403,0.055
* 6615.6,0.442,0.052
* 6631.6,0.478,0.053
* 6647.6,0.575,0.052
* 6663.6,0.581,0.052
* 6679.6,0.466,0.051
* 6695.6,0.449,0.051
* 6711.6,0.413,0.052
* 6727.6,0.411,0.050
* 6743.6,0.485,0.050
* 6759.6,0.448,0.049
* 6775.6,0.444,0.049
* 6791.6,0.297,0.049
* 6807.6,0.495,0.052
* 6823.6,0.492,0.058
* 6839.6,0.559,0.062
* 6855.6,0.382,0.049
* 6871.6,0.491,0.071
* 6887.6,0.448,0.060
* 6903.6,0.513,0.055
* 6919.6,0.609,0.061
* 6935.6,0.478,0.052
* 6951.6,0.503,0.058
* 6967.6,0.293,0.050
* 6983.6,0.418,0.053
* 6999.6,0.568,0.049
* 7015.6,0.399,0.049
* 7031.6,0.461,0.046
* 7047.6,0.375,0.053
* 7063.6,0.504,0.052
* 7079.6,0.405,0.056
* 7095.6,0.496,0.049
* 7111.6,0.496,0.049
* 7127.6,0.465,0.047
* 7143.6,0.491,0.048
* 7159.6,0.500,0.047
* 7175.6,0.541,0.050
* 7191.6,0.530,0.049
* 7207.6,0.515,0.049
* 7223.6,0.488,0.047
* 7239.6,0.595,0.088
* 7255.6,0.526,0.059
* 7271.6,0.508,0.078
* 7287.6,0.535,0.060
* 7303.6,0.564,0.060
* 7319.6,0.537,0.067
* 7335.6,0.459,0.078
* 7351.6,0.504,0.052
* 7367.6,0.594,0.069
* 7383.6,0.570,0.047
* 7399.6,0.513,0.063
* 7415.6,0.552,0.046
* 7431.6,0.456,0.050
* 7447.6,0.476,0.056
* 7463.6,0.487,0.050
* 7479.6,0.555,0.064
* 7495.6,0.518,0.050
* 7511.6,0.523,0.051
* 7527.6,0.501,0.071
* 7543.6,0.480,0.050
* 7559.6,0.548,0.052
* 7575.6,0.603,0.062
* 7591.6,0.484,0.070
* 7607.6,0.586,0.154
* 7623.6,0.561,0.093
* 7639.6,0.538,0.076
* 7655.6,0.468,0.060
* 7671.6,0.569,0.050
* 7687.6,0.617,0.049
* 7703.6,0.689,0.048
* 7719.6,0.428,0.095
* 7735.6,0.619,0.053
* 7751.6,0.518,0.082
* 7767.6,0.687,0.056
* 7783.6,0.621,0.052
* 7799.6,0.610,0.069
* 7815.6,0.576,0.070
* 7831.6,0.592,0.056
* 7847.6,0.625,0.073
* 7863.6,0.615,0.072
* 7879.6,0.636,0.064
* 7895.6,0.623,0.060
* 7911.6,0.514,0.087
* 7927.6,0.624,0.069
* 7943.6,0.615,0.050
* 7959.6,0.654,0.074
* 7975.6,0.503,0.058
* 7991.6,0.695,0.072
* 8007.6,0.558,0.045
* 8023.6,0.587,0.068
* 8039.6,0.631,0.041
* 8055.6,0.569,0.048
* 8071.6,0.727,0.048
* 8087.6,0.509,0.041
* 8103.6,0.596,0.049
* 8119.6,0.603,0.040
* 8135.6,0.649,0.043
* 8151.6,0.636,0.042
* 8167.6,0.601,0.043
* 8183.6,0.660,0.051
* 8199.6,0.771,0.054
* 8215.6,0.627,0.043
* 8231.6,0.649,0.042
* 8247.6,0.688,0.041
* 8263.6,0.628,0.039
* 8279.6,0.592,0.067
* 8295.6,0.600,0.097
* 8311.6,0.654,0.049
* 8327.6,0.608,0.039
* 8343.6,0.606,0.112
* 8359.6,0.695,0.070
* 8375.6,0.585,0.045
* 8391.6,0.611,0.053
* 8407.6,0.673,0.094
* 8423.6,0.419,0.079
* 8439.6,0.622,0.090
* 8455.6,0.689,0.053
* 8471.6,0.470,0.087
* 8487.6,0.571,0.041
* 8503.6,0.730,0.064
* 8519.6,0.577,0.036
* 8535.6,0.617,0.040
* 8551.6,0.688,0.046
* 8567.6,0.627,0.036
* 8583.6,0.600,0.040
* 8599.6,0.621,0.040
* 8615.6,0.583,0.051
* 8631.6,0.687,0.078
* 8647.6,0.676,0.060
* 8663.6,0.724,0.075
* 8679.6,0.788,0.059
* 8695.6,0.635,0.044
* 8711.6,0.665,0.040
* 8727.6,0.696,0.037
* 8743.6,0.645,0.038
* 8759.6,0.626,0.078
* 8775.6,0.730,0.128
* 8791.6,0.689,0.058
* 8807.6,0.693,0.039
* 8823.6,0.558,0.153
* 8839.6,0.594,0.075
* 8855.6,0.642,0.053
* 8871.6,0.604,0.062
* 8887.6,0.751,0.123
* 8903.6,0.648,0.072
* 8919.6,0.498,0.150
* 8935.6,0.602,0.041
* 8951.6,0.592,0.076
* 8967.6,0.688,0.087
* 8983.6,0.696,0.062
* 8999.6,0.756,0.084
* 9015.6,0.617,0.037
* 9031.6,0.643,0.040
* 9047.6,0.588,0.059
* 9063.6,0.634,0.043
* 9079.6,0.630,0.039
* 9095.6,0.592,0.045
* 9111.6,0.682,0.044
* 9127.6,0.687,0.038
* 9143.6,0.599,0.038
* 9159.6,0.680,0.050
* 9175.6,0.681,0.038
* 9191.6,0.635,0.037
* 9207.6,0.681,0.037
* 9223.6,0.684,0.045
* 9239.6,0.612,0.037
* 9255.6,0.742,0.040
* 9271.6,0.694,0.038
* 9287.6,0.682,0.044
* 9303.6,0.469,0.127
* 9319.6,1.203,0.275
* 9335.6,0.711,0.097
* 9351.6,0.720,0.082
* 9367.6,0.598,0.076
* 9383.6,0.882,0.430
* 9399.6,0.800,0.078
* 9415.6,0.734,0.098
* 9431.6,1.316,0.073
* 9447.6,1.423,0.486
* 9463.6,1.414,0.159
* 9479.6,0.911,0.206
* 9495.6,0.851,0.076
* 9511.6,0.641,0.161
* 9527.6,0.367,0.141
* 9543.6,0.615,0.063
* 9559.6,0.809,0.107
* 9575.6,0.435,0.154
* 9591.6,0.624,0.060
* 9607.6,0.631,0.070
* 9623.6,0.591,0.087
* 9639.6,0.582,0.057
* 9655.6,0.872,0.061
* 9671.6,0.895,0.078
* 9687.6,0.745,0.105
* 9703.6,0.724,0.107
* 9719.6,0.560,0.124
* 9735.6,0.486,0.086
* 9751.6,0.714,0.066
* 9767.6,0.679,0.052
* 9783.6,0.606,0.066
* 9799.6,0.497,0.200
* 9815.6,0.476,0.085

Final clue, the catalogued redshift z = 0.438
